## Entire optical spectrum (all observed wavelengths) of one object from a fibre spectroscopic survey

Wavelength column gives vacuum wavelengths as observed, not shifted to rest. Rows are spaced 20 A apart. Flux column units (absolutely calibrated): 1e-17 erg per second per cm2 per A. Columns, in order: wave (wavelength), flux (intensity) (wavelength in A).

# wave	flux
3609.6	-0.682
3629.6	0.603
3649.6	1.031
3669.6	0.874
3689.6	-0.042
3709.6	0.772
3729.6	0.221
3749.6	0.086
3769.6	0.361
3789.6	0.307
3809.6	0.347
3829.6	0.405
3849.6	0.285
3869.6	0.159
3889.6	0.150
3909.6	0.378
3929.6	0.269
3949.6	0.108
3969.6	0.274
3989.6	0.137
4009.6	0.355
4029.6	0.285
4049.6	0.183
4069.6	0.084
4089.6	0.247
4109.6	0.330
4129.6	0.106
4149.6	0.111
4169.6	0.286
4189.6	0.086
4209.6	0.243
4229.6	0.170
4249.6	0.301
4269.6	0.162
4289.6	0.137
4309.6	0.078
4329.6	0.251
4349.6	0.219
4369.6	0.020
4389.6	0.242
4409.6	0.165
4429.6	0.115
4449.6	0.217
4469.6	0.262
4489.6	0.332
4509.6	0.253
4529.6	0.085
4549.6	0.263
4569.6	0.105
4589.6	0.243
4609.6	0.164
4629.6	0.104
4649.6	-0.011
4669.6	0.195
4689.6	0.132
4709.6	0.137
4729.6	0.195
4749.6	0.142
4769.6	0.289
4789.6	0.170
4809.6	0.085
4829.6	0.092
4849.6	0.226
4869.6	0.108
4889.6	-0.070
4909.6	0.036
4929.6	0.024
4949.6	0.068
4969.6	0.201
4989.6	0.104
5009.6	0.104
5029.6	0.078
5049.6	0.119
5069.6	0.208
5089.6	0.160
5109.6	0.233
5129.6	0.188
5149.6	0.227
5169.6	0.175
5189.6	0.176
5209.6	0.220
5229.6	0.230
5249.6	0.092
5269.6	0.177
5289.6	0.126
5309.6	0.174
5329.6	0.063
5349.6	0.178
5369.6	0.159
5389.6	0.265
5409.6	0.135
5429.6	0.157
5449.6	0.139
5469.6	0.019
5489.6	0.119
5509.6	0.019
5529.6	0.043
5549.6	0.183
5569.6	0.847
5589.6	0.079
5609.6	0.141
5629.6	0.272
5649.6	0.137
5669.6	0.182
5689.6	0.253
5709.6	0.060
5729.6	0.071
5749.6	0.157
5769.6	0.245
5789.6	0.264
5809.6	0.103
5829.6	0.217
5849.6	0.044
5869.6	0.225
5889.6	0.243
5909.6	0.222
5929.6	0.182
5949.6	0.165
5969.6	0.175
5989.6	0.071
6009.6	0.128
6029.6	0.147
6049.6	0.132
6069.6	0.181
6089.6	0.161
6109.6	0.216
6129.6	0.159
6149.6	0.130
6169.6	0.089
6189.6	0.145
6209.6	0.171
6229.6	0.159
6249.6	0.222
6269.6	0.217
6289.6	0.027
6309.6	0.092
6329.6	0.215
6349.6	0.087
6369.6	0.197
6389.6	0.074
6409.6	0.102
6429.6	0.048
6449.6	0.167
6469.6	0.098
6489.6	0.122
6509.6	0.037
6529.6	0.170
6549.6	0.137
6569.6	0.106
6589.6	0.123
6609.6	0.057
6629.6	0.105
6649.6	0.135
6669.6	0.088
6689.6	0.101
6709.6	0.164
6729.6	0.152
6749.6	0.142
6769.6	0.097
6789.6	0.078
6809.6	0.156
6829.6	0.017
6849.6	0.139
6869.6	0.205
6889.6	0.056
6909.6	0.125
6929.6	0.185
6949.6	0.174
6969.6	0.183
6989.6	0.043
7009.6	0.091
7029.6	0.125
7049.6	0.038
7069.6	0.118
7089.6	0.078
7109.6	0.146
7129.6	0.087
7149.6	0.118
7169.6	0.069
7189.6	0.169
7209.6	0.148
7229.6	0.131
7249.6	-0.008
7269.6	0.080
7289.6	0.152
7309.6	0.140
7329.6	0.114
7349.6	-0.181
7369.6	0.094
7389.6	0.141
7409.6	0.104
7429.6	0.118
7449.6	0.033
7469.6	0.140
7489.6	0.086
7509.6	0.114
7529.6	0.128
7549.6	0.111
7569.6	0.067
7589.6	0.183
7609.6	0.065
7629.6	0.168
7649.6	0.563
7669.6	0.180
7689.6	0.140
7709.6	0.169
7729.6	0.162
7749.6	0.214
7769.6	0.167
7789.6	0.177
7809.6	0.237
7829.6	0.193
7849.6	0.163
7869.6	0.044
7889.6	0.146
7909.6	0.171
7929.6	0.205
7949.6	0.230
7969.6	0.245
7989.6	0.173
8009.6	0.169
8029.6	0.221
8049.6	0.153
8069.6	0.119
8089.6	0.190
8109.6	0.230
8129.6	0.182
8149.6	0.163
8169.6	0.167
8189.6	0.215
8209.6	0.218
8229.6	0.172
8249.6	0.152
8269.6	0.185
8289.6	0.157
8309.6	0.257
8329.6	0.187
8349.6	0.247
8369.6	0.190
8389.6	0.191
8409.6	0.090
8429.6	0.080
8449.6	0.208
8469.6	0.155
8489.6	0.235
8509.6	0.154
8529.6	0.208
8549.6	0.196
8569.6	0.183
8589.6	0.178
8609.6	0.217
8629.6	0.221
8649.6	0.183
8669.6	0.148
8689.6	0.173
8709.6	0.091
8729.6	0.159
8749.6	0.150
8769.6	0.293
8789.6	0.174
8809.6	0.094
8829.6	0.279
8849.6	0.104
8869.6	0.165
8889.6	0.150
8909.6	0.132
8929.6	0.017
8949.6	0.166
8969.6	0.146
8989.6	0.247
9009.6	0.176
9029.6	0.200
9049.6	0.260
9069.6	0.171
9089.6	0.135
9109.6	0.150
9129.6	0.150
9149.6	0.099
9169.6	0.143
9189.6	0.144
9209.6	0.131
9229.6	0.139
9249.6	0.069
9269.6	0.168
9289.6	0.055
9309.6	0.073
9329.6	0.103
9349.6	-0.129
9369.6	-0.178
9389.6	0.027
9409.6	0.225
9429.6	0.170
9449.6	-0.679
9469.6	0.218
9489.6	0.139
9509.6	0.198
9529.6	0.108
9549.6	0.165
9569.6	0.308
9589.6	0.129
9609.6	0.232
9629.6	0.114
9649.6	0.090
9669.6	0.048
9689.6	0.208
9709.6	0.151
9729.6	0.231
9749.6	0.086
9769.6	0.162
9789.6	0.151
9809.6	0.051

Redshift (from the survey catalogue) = 1.05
